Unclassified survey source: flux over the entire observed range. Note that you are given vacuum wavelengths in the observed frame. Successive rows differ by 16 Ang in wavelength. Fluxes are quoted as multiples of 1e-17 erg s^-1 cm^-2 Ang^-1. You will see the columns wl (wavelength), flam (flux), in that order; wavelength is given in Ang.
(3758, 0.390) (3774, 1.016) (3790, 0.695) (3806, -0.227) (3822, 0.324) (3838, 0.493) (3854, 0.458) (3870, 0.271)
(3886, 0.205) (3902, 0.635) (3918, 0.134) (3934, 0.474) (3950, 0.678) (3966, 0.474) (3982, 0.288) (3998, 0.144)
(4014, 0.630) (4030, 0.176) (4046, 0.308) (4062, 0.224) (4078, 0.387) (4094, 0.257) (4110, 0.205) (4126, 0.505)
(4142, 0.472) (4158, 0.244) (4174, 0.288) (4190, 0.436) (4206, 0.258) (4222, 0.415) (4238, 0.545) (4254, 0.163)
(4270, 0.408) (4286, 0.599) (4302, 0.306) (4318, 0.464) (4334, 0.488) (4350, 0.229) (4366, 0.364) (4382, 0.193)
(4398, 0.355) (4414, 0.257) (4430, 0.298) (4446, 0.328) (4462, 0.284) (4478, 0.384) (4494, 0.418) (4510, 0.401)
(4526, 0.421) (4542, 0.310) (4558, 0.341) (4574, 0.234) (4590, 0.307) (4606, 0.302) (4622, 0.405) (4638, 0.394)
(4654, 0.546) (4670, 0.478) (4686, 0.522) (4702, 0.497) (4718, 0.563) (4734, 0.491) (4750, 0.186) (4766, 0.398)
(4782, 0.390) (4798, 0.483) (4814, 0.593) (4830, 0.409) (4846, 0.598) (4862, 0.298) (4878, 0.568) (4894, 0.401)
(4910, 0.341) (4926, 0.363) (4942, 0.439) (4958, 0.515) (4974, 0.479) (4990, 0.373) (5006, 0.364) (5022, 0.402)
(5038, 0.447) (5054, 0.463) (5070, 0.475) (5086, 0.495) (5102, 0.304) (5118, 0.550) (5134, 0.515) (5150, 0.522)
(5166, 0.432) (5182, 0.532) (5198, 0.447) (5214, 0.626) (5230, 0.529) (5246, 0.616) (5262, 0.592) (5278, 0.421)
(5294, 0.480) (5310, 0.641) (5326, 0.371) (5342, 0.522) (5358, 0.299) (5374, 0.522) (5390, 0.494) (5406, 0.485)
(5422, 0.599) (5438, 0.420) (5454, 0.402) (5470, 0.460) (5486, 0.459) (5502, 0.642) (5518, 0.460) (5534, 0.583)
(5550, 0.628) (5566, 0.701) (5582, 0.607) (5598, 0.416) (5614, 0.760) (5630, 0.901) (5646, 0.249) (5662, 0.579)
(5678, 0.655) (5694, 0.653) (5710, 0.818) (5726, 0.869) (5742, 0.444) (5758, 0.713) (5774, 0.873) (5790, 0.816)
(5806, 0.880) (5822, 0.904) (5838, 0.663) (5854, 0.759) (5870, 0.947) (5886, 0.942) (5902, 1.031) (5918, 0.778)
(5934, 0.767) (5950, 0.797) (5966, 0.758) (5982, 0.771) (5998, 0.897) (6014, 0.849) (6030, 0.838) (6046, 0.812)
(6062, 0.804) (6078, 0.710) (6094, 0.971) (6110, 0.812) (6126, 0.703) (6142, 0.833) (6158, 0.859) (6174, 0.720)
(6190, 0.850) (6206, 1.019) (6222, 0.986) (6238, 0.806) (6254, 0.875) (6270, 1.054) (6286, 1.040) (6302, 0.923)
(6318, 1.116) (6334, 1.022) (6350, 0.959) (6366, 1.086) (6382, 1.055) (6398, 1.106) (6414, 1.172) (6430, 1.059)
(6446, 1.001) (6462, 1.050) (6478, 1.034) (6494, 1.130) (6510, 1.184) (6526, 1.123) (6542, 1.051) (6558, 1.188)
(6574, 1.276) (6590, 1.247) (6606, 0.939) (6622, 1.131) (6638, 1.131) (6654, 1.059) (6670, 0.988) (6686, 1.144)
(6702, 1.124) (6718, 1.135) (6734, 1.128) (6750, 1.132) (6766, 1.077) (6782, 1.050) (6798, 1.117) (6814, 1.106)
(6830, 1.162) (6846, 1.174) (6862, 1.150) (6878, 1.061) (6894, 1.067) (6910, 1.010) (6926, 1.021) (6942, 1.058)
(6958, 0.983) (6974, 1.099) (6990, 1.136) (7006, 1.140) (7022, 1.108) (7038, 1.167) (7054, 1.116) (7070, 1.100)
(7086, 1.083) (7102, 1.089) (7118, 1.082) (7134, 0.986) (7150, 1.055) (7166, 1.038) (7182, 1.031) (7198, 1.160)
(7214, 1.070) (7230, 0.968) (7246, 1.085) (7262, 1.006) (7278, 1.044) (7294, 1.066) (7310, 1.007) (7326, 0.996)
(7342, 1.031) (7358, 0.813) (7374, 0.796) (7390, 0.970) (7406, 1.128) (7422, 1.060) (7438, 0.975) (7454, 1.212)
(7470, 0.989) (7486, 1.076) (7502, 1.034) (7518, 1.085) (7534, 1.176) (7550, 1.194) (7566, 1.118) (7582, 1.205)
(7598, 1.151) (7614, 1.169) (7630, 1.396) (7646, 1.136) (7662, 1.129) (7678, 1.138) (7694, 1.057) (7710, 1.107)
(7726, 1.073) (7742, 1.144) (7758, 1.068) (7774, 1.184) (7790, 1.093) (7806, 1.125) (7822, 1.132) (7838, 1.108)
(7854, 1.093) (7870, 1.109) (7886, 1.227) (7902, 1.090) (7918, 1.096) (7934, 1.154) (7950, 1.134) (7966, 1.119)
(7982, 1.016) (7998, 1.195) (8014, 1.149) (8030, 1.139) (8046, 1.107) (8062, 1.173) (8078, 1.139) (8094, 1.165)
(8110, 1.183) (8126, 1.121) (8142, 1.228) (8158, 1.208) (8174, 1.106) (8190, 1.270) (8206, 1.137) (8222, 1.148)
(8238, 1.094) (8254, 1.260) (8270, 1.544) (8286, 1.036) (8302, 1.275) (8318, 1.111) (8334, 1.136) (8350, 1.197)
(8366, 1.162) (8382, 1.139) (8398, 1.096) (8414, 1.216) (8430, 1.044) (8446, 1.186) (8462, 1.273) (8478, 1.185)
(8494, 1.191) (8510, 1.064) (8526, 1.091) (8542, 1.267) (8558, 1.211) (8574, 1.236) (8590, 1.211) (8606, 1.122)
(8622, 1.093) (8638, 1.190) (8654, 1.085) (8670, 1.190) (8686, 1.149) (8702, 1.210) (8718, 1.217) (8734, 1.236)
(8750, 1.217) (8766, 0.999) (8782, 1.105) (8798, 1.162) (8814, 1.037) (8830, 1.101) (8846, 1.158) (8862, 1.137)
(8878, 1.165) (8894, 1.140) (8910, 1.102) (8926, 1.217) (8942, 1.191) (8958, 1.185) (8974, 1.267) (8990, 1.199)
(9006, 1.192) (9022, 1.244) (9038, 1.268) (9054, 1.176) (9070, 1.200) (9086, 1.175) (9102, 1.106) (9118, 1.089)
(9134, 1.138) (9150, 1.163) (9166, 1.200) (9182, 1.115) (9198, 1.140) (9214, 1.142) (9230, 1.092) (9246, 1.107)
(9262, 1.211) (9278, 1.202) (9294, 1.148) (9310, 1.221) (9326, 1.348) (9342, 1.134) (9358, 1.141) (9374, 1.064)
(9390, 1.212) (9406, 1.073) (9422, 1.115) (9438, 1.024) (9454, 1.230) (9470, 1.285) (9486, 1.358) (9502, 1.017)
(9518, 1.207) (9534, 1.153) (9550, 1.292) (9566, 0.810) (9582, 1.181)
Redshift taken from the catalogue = 0.423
